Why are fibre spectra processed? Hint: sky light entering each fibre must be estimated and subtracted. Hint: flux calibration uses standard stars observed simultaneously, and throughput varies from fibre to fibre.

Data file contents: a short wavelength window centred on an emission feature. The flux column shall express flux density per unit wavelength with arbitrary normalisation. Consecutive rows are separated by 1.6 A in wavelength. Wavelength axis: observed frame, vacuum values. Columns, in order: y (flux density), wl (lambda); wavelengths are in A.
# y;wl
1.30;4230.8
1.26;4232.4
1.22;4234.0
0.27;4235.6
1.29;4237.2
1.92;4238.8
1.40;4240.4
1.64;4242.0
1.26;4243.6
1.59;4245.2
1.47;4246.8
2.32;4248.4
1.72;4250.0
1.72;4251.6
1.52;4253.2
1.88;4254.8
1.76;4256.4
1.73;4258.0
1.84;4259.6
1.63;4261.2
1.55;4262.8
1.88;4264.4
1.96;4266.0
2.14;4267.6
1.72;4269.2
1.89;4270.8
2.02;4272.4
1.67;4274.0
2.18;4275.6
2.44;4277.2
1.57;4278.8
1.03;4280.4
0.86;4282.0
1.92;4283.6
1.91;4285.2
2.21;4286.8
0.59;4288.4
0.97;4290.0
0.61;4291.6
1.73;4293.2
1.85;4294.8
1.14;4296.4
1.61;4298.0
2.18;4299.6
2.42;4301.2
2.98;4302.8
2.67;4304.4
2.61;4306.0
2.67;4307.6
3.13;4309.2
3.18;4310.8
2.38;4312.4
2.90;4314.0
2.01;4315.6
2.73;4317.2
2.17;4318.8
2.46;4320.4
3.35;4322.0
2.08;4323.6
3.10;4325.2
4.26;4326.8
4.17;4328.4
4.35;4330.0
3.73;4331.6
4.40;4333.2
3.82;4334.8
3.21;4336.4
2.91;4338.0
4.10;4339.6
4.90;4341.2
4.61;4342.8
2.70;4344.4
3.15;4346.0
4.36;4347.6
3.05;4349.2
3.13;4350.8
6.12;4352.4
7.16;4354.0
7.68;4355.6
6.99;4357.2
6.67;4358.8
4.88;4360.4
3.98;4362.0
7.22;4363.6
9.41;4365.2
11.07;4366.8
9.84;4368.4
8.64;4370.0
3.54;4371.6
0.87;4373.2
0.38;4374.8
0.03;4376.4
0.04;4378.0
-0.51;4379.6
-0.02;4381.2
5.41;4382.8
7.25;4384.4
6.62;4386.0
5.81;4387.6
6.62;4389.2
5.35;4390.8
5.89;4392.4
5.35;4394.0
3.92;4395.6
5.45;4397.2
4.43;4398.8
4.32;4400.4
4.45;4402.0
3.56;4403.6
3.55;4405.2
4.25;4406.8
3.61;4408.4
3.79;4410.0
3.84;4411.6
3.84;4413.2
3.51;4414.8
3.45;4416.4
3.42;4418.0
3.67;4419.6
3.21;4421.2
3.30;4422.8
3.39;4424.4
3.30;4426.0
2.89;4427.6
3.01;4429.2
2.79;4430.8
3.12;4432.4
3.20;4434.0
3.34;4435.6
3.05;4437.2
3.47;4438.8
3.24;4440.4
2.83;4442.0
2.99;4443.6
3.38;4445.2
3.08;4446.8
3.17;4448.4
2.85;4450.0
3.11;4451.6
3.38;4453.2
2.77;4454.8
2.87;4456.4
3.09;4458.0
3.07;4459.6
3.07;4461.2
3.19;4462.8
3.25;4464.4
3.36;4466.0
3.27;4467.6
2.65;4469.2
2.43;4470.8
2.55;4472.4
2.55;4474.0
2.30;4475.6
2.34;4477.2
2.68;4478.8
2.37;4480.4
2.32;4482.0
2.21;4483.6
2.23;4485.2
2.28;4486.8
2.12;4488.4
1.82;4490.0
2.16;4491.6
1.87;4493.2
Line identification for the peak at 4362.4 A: Lyman alpha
